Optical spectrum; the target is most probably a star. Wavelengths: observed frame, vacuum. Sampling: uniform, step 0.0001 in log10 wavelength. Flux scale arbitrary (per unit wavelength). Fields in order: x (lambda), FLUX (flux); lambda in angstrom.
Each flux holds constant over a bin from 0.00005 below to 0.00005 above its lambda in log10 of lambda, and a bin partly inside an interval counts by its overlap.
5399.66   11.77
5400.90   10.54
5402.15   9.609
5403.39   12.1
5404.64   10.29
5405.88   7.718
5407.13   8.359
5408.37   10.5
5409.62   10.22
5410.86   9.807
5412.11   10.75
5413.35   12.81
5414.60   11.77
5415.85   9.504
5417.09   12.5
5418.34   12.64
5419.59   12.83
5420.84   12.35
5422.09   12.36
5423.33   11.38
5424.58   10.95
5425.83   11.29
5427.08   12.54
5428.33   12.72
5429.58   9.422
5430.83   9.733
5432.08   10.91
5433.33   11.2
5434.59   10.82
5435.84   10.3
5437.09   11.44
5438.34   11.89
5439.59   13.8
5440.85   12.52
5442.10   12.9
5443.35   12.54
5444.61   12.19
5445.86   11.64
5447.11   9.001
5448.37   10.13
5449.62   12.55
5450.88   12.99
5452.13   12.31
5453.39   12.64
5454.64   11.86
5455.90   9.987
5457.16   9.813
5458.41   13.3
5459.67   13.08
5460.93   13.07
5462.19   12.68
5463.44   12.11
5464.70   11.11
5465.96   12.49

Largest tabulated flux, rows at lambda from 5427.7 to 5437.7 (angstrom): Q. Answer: 12.72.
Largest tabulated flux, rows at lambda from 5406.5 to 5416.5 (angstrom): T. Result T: 12.81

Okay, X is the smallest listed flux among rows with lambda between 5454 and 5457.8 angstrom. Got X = 9.813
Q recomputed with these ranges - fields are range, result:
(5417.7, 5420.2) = 12.83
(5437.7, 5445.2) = 13.8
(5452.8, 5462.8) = 13.3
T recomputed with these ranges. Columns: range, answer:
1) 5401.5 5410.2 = 12.1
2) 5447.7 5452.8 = 12.99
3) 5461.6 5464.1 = 12.68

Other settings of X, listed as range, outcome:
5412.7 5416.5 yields 9.504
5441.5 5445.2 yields 12.19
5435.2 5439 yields 10.3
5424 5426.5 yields 10.95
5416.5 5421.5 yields 12.35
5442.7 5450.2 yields 9.001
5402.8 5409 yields 7.718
